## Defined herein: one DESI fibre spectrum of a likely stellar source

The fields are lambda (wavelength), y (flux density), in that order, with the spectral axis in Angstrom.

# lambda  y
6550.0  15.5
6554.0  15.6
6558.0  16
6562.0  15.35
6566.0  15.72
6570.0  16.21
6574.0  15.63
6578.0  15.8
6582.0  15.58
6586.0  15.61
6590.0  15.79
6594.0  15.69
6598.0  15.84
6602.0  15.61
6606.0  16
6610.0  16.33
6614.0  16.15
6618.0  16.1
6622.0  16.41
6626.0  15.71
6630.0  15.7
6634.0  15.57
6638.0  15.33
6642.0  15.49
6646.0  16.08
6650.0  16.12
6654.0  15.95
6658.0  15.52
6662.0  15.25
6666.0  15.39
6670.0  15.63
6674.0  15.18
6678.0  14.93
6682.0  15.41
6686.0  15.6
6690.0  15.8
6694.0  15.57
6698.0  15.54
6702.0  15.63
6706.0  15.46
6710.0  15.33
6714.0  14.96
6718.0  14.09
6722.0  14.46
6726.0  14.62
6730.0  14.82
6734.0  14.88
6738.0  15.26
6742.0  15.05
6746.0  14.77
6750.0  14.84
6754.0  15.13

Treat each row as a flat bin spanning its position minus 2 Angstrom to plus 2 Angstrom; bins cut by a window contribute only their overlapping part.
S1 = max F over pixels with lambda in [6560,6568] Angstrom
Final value 15.72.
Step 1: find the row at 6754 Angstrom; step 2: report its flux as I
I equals 15.13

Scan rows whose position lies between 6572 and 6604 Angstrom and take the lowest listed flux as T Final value 15.58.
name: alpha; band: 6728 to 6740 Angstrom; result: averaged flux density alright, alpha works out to 15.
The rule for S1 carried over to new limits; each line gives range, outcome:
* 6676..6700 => 15.8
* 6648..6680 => 16.12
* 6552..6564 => 16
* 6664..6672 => 15.63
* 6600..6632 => 16.41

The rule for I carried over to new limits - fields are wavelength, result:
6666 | 15.39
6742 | 15.05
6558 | 16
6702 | 15.63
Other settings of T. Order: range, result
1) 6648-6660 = 15.52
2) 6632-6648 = 15.33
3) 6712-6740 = 14.09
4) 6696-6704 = 15.54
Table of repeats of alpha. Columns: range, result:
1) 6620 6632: 15.9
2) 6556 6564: 15.7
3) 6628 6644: 15.5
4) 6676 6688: 15.3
